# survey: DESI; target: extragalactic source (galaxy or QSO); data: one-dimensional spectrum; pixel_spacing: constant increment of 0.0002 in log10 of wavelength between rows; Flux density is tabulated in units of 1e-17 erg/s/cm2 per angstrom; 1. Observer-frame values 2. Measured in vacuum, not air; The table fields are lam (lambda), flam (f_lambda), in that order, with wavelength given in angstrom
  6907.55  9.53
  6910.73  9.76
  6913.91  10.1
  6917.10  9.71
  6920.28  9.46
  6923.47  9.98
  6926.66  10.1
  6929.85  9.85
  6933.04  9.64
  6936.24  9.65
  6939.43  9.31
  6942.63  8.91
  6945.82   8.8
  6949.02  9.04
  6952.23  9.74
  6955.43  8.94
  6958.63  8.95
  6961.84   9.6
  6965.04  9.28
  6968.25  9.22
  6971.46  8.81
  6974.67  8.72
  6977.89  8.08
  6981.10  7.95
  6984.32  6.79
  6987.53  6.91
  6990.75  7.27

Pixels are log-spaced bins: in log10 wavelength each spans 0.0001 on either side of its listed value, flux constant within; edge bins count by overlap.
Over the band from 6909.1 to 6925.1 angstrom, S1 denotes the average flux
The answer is 9.8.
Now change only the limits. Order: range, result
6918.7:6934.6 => 9.81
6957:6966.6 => 9.28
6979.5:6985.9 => 7.37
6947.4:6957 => 9.23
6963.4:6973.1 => 9.11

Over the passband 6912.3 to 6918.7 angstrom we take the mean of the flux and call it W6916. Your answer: 9.91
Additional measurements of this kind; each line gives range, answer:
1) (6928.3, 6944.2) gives 9.47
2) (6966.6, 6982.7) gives 8.56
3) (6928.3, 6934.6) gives 9.75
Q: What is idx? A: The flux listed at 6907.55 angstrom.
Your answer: 9.53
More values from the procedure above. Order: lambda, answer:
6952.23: 9.74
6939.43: 9.31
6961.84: 9.6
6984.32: 6.79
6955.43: 8.94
